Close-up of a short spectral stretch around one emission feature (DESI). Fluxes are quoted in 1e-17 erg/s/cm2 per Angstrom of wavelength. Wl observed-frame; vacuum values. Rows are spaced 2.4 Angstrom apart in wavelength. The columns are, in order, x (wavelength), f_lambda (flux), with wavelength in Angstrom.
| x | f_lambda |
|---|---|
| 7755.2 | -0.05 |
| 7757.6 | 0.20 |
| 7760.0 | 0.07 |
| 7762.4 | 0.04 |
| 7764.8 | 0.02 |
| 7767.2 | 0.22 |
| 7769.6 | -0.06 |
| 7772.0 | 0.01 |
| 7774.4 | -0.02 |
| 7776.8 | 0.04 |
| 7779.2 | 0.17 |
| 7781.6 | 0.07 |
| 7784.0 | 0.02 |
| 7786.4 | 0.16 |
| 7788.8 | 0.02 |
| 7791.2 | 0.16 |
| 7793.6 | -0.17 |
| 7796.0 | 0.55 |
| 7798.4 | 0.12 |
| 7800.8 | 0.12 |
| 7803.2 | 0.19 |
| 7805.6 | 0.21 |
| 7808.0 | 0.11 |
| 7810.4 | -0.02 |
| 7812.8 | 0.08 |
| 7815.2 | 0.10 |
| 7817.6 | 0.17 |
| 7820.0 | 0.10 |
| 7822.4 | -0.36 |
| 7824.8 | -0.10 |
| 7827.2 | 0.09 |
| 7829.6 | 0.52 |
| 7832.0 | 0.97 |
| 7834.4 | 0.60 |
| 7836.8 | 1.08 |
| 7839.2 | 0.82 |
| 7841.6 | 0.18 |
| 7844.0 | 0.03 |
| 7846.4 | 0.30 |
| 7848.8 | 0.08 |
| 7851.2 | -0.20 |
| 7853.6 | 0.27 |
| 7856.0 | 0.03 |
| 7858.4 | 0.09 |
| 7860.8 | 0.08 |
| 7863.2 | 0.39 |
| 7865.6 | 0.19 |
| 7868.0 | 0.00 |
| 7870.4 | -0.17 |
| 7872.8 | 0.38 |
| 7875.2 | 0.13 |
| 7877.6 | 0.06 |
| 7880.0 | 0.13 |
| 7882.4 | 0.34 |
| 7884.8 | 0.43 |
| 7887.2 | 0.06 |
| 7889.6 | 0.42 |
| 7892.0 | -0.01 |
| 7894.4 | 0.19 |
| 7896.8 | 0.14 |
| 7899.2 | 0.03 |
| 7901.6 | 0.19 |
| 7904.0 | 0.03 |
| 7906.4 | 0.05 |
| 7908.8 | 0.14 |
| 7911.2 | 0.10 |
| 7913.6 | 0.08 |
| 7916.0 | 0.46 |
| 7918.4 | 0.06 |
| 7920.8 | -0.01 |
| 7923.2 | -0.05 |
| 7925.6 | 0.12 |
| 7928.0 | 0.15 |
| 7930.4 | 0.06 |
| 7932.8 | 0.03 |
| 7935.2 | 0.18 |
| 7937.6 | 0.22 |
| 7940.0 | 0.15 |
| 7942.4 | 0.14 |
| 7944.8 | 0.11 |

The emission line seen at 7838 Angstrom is [O II]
